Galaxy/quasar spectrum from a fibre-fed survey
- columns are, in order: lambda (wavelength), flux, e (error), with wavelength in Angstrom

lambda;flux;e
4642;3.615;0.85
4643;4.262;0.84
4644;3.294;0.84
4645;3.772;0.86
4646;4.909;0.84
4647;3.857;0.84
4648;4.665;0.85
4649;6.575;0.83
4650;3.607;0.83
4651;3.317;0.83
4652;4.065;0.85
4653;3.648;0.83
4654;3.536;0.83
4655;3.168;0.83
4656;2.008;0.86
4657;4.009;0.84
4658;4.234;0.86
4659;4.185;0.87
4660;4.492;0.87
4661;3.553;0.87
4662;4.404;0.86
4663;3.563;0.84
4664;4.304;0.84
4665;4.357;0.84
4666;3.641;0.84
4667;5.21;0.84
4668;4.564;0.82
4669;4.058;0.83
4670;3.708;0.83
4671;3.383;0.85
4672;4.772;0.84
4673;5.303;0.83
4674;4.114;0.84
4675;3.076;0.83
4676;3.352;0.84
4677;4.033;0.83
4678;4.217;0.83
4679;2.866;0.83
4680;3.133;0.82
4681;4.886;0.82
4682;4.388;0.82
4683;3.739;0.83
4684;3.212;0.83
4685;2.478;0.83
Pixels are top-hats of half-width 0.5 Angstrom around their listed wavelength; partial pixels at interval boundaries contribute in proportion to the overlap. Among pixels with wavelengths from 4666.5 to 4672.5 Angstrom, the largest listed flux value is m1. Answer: 5.21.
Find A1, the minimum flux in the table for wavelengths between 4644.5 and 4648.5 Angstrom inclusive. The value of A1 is 3.772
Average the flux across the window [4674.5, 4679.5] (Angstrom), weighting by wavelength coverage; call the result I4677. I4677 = 3.51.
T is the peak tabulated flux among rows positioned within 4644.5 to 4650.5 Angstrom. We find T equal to 6.575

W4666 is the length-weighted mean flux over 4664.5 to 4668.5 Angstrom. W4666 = 4.44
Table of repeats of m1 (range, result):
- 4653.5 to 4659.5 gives 4.234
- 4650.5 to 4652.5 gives 4.065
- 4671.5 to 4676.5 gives 5.303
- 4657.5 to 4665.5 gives 4.492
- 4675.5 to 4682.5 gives 4.886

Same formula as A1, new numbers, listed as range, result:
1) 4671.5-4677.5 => 3.076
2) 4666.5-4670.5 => 3.708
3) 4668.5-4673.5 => 3.383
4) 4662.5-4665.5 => 3.563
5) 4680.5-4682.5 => 4.388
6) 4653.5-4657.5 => 2.008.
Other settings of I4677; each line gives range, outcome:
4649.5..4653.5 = 3.66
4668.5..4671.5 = 3.72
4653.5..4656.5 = 2.9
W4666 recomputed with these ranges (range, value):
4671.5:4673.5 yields 5.04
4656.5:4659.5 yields 4.14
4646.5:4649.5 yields 5.03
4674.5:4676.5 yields 3.21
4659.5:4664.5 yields 4.06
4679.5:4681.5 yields 4.01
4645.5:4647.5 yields 4.38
